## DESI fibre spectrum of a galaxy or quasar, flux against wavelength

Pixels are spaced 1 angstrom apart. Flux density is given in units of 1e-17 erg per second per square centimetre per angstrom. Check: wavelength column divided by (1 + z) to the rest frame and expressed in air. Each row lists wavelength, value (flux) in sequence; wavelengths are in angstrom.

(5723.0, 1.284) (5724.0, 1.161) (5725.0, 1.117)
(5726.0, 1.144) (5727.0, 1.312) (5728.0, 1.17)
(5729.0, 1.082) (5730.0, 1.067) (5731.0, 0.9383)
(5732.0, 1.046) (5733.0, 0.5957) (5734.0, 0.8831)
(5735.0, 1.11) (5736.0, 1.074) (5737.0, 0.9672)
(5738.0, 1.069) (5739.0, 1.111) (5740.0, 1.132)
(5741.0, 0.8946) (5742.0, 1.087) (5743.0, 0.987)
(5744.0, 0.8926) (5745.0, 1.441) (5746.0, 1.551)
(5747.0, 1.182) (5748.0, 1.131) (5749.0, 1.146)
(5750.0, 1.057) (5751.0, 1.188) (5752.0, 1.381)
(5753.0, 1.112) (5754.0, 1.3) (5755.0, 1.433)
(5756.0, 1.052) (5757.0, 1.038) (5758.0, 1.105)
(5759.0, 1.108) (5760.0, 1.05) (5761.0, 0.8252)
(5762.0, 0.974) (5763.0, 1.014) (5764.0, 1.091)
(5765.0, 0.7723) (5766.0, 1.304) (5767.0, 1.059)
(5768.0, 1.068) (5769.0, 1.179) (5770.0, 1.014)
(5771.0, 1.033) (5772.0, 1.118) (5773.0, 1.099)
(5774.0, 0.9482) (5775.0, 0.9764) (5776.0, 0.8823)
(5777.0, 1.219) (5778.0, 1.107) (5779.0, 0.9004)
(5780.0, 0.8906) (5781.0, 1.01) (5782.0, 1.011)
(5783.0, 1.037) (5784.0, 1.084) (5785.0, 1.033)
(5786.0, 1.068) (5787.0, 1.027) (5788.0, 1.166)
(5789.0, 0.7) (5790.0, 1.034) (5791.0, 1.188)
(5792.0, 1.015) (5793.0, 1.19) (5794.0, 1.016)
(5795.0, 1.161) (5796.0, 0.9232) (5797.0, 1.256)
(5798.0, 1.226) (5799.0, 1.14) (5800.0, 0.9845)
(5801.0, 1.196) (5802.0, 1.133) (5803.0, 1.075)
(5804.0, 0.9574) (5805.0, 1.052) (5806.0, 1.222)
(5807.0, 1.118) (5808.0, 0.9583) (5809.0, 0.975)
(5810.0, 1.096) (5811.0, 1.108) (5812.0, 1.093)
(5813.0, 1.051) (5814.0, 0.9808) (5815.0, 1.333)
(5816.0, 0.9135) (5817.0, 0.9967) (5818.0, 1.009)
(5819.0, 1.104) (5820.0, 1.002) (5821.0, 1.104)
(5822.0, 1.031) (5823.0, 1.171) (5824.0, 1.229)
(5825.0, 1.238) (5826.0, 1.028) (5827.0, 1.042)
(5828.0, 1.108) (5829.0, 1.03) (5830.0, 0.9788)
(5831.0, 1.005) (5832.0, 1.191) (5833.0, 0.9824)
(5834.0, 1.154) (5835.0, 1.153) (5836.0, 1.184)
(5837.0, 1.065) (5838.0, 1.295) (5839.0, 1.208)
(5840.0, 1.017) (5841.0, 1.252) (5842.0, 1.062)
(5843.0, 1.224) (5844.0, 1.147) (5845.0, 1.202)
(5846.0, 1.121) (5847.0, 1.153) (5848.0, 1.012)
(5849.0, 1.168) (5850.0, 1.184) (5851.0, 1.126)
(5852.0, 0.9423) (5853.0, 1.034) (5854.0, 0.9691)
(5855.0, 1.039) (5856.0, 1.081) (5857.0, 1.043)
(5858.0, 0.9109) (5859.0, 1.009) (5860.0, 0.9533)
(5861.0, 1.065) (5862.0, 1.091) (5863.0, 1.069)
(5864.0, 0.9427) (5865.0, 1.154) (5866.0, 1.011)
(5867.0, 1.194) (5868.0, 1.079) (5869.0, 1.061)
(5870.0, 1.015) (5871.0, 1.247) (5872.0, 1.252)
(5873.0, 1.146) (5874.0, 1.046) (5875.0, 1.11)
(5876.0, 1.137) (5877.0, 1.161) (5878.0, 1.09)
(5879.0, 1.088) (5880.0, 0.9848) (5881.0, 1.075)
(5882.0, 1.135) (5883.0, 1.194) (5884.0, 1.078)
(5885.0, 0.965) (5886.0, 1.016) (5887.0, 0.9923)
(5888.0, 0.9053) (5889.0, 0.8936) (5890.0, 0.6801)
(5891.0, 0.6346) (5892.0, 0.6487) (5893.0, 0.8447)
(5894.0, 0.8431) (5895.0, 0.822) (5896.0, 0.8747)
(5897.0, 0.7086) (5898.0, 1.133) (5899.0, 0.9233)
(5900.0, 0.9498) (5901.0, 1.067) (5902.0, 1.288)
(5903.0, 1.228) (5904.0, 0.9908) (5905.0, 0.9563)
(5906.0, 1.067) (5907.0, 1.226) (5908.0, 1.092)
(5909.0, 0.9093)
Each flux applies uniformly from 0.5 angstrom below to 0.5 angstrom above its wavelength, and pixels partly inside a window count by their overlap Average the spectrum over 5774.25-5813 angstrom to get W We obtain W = 1.06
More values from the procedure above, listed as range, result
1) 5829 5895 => 1.06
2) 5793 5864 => 1.09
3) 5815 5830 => 1.08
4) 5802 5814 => 1.06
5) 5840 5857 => 1.1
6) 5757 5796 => 1.04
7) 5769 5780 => 1.03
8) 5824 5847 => 1.13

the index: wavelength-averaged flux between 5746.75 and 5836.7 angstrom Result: 1.08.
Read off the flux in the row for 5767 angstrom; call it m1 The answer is 1.059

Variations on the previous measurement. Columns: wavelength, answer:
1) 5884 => 1.078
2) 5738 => 1.069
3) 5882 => 1.135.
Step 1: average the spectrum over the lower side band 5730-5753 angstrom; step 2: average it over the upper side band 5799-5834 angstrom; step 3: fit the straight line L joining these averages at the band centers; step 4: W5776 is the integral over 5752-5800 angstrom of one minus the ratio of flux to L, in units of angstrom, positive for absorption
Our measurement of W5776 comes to 0.68 angstrom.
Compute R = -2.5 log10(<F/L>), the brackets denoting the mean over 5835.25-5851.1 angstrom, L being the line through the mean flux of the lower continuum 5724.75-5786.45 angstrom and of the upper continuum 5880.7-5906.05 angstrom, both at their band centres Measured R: -0.15 mag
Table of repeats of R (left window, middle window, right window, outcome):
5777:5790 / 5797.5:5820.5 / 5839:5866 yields -0.04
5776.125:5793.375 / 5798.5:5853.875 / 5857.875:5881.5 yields -0.04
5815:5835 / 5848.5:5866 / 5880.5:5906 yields -0.03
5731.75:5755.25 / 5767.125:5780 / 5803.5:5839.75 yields 0.06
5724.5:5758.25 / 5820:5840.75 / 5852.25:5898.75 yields -0.07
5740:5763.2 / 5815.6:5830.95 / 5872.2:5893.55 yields -0.01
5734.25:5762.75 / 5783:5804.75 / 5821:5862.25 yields 0.03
